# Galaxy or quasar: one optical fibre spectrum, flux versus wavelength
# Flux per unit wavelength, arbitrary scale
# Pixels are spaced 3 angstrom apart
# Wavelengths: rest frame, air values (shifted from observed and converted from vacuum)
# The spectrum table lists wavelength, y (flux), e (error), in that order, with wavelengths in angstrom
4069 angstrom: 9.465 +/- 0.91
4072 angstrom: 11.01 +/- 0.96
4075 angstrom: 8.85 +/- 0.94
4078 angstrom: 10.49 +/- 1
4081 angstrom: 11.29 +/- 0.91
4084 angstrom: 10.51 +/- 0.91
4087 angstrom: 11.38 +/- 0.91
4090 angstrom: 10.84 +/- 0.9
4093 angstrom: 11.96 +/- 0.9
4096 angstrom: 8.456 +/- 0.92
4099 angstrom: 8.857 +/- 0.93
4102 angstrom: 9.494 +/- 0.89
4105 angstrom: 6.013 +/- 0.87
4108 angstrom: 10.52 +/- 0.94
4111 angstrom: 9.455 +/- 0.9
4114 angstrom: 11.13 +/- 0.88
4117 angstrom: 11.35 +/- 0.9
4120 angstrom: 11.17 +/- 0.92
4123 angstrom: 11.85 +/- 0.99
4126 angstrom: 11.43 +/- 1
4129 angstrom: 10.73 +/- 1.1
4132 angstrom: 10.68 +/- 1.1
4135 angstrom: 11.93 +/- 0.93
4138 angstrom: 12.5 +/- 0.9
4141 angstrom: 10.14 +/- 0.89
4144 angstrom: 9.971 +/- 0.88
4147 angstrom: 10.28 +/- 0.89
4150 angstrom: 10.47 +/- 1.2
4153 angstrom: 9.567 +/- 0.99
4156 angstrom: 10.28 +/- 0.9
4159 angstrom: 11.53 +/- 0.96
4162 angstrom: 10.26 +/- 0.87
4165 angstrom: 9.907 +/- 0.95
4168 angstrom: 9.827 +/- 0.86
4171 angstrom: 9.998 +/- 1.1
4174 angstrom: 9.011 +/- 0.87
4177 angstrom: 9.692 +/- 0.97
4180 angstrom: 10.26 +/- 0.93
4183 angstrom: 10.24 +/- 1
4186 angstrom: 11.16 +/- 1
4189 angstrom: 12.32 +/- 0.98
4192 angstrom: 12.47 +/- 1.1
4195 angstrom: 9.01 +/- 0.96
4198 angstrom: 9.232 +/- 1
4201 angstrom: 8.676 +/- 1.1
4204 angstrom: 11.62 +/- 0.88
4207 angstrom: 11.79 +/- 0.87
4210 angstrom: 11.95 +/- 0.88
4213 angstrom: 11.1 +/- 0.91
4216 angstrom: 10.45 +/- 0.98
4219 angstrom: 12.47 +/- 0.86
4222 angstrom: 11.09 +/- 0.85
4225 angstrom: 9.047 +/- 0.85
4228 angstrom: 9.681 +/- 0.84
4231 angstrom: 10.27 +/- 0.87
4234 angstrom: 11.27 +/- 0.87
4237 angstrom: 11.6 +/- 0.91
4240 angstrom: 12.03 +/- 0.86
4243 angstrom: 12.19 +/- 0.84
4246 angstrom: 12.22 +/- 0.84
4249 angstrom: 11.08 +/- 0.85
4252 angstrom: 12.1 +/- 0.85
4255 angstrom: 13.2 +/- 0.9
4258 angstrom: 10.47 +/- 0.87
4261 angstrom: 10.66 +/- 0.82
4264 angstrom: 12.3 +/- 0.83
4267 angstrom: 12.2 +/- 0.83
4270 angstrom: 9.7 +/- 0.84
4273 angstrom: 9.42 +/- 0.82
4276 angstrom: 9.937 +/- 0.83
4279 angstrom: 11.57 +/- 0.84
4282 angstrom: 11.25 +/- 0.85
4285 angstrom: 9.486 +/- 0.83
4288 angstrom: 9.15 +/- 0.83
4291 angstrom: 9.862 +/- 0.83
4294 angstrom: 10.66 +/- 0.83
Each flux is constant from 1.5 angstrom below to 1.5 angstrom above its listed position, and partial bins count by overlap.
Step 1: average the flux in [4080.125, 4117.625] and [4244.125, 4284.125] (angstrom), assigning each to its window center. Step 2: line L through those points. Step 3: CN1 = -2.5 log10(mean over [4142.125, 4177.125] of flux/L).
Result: 0.04 mag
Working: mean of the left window 10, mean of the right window 11.2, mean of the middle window 10.1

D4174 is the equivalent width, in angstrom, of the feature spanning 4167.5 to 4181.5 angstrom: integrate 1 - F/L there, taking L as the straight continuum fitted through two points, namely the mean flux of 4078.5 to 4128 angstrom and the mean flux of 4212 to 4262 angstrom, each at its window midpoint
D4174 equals 1.4 angstrom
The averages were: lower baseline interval 10.4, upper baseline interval 11.2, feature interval 9.75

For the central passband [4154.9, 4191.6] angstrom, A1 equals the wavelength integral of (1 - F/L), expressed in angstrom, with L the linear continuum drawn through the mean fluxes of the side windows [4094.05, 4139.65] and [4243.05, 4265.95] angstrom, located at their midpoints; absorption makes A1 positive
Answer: 1.7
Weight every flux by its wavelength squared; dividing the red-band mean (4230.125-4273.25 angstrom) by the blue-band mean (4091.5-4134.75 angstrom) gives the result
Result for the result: 1.19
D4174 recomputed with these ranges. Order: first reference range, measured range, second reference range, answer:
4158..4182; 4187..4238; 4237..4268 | 0.58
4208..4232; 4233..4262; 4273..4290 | -3.27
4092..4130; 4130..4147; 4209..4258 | -0.90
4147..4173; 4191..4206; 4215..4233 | 0.32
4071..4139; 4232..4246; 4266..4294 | -1.96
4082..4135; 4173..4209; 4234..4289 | 1.05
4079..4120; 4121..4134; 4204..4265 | -1.02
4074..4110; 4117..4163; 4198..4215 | -2.61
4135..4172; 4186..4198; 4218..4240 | -0.40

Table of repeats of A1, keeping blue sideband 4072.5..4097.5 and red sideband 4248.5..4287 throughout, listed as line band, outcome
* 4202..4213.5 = -0.7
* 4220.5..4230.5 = 0.8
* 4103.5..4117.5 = 1.3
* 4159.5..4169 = 0.5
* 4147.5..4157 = 0.5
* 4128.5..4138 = -0.7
